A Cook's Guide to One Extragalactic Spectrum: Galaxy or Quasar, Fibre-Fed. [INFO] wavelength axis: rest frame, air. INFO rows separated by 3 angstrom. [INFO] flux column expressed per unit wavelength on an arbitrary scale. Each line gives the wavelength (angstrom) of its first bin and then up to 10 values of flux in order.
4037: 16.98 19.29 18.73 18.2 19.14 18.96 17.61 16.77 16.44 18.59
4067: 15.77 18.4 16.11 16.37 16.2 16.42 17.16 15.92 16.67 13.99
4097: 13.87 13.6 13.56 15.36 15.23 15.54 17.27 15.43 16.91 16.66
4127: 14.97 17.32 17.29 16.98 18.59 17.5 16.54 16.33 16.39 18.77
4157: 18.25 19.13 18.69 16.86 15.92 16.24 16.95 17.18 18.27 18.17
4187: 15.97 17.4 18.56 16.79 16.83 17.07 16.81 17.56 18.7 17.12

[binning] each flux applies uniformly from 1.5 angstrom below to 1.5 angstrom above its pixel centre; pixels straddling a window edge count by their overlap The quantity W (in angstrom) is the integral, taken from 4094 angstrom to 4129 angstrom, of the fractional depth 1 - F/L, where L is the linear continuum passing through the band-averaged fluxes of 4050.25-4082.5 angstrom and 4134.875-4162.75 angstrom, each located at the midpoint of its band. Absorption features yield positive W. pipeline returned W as 4.3 angstrom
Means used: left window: 17.1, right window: 17.7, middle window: 15.3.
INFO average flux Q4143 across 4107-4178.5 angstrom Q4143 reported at 16.9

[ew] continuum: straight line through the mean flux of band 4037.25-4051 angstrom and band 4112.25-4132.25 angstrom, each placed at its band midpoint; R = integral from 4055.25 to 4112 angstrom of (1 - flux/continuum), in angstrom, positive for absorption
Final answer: 5.2 angstrom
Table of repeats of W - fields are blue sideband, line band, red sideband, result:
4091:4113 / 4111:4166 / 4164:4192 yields -4.81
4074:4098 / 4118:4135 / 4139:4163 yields 0.47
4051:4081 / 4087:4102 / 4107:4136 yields 1.76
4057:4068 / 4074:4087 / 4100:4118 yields -0.17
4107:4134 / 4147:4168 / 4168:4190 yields -1.29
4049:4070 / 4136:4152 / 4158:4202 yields 0.31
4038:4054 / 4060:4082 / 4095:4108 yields -0.19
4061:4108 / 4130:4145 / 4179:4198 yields -0.68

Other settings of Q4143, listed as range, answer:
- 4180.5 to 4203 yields 17.4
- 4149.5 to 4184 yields 17.5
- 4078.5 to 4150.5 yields 16.1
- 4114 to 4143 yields 16.9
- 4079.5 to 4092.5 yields 16.5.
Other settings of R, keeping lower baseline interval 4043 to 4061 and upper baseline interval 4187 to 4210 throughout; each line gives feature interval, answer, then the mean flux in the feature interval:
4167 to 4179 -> 0.6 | 16.6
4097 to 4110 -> 2.5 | 14.3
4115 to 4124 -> 0.6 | 16.4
